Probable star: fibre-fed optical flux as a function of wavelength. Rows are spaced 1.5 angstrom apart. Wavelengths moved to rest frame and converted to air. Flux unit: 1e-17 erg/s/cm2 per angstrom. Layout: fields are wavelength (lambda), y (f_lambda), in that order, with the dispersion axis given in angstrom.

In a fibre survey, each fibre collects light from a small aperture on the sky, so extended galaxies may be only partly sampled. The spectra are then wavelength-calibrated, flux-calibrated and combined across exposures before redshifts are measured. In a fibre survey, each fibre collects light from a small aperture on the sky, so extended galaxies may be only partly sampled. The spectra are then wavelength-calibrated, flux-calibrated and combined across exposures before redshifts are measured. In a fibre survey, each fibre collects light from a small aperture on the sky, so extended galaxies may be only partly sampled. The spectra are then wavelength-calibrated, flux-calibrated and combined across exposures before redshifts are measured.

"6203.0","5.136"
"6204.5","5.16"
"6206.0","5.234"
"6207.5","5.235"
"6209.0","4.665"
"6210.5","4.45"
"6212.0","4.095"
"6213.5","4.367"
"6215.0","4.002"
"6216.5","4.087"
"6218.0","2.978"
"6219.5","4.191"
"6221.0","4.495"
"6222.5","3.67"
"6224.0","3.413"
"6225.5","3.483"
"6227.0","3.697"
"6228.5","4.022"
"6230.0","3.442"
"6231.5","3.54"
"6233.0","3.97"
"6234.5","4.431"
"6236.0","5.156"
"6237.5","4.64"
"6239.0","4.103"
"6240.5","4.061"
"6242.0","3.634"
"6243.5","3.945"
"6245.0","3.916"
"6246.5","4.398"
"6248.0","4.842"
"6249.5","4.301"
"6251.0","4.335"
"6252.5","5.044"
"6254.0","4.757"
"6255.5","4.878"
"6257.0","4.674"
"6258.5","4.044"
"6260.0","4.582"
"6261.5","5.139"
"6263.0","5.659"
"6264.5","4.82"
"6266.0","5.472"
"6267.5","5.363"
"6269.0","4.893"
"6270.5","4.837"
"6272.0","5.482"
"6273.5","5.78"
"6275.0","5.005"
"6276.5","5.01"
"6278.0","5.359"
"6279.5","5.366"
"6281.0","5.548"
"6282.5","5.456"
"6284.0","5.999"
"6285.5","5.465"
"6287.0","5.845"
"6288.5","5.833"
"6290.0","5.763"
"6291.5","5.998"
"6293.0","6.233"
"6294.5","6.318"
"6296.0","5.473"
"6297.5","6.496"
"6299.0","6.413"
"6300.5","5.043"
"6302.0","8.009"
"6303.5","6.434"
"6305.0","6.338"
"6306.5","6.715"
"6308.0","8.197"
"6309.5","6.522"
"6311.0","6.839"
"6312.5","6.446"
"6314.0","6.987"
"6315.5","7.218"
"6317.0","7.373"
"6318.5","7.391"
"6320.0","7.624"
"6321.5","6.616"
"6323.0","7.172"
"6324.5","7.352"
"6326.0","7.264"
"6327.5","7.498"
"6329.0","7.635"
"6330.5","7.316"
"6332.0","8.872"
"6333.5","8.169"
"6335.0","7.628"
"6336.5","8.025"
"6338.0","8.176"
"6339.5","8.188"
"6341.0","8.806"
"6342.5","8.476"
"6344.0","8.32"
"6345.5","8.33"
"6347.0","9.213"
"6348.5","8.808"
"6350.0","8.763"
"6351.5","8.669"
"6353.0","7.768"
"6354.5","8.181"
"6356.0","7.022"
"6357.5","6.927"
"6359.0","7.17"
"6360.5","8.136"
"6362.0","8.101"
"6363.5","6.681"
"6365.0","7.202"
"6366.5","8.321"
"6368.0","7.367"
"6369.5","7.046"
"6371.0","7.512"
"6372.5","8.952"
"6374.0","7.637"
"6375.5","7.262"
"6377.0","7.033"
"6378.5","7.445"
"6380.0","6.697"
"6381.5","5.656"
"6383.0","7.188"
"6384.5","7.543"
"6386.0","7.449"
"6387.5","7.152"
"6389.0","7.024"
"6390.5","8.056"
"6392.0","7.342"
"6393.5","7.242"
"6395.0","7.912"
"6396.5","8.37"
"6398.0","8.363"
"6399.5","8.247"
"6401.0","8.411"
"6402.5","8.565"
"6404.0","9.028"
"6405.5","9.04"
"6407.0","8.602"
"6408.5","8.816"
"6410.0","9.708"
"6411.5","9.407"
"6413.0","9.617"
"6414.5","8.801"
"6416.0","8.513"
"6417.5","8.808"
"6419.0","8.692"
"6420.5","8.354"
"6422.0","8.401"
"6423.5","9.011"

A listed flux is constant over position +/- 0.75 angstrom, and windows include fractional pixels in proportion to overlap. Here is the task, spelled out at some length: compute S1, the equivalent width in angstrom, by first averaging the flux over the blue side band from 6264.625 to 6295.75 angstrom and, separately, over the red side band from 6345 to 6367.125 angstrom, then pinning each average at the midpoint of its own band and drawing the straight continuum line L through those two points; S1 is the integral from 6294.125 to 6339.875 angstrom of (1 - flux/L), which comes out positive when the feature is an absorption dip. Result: -3.0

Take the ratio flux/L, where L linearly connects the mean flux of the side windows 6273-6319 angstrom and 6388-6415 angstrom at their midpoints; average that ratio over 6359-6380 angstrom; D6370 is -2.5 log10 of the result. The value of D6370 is 0.03 mag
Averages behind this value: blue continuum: 6.22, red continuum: 8.46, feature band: 7.54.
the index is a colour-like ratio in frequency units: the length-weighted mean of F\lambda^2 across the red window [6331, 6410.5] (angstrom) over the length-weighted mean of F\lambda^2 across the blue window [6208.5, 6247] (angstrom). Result 2.1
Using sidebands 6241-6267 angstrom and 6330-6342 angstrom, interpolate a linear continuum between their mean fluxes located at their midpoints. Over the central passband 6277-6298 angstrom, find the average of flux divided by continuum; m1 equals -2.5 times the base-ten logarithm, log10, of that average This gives 0.05 mag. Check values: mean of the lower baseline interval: 4.62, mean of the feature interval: 5.78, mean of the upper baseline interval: 8.17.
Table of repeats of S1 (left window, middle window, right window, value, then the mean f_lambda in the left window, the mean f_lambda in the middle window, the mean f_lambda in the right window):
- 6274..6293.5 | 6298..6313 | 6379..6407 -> -1.7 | 5.6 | 6.7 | 7.76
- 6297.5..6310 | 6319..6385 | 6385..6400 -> -4.4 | 6.7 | 7.72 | 7.7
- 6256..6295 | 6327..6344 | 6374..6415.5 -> -3.5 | 5.37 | 8.09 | 8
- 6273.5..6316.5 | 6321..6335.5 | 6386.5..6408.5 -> -1.6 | 6.16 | 7.57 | 8.11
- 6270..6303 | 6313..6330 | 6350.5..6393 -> -2.1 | 5.77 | 7.27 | 7.45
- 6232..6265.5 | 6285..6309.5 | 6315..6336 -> 0.5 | 4.51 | 6.3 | 7.52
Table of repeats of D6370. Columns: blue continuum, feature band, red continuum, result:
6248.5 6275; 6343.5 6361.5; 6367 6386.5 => -0.19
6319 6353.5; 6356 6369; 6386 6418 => 0.10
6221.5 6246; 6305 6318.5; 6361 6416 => -0.18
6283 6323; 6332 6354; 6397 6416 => -0.13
